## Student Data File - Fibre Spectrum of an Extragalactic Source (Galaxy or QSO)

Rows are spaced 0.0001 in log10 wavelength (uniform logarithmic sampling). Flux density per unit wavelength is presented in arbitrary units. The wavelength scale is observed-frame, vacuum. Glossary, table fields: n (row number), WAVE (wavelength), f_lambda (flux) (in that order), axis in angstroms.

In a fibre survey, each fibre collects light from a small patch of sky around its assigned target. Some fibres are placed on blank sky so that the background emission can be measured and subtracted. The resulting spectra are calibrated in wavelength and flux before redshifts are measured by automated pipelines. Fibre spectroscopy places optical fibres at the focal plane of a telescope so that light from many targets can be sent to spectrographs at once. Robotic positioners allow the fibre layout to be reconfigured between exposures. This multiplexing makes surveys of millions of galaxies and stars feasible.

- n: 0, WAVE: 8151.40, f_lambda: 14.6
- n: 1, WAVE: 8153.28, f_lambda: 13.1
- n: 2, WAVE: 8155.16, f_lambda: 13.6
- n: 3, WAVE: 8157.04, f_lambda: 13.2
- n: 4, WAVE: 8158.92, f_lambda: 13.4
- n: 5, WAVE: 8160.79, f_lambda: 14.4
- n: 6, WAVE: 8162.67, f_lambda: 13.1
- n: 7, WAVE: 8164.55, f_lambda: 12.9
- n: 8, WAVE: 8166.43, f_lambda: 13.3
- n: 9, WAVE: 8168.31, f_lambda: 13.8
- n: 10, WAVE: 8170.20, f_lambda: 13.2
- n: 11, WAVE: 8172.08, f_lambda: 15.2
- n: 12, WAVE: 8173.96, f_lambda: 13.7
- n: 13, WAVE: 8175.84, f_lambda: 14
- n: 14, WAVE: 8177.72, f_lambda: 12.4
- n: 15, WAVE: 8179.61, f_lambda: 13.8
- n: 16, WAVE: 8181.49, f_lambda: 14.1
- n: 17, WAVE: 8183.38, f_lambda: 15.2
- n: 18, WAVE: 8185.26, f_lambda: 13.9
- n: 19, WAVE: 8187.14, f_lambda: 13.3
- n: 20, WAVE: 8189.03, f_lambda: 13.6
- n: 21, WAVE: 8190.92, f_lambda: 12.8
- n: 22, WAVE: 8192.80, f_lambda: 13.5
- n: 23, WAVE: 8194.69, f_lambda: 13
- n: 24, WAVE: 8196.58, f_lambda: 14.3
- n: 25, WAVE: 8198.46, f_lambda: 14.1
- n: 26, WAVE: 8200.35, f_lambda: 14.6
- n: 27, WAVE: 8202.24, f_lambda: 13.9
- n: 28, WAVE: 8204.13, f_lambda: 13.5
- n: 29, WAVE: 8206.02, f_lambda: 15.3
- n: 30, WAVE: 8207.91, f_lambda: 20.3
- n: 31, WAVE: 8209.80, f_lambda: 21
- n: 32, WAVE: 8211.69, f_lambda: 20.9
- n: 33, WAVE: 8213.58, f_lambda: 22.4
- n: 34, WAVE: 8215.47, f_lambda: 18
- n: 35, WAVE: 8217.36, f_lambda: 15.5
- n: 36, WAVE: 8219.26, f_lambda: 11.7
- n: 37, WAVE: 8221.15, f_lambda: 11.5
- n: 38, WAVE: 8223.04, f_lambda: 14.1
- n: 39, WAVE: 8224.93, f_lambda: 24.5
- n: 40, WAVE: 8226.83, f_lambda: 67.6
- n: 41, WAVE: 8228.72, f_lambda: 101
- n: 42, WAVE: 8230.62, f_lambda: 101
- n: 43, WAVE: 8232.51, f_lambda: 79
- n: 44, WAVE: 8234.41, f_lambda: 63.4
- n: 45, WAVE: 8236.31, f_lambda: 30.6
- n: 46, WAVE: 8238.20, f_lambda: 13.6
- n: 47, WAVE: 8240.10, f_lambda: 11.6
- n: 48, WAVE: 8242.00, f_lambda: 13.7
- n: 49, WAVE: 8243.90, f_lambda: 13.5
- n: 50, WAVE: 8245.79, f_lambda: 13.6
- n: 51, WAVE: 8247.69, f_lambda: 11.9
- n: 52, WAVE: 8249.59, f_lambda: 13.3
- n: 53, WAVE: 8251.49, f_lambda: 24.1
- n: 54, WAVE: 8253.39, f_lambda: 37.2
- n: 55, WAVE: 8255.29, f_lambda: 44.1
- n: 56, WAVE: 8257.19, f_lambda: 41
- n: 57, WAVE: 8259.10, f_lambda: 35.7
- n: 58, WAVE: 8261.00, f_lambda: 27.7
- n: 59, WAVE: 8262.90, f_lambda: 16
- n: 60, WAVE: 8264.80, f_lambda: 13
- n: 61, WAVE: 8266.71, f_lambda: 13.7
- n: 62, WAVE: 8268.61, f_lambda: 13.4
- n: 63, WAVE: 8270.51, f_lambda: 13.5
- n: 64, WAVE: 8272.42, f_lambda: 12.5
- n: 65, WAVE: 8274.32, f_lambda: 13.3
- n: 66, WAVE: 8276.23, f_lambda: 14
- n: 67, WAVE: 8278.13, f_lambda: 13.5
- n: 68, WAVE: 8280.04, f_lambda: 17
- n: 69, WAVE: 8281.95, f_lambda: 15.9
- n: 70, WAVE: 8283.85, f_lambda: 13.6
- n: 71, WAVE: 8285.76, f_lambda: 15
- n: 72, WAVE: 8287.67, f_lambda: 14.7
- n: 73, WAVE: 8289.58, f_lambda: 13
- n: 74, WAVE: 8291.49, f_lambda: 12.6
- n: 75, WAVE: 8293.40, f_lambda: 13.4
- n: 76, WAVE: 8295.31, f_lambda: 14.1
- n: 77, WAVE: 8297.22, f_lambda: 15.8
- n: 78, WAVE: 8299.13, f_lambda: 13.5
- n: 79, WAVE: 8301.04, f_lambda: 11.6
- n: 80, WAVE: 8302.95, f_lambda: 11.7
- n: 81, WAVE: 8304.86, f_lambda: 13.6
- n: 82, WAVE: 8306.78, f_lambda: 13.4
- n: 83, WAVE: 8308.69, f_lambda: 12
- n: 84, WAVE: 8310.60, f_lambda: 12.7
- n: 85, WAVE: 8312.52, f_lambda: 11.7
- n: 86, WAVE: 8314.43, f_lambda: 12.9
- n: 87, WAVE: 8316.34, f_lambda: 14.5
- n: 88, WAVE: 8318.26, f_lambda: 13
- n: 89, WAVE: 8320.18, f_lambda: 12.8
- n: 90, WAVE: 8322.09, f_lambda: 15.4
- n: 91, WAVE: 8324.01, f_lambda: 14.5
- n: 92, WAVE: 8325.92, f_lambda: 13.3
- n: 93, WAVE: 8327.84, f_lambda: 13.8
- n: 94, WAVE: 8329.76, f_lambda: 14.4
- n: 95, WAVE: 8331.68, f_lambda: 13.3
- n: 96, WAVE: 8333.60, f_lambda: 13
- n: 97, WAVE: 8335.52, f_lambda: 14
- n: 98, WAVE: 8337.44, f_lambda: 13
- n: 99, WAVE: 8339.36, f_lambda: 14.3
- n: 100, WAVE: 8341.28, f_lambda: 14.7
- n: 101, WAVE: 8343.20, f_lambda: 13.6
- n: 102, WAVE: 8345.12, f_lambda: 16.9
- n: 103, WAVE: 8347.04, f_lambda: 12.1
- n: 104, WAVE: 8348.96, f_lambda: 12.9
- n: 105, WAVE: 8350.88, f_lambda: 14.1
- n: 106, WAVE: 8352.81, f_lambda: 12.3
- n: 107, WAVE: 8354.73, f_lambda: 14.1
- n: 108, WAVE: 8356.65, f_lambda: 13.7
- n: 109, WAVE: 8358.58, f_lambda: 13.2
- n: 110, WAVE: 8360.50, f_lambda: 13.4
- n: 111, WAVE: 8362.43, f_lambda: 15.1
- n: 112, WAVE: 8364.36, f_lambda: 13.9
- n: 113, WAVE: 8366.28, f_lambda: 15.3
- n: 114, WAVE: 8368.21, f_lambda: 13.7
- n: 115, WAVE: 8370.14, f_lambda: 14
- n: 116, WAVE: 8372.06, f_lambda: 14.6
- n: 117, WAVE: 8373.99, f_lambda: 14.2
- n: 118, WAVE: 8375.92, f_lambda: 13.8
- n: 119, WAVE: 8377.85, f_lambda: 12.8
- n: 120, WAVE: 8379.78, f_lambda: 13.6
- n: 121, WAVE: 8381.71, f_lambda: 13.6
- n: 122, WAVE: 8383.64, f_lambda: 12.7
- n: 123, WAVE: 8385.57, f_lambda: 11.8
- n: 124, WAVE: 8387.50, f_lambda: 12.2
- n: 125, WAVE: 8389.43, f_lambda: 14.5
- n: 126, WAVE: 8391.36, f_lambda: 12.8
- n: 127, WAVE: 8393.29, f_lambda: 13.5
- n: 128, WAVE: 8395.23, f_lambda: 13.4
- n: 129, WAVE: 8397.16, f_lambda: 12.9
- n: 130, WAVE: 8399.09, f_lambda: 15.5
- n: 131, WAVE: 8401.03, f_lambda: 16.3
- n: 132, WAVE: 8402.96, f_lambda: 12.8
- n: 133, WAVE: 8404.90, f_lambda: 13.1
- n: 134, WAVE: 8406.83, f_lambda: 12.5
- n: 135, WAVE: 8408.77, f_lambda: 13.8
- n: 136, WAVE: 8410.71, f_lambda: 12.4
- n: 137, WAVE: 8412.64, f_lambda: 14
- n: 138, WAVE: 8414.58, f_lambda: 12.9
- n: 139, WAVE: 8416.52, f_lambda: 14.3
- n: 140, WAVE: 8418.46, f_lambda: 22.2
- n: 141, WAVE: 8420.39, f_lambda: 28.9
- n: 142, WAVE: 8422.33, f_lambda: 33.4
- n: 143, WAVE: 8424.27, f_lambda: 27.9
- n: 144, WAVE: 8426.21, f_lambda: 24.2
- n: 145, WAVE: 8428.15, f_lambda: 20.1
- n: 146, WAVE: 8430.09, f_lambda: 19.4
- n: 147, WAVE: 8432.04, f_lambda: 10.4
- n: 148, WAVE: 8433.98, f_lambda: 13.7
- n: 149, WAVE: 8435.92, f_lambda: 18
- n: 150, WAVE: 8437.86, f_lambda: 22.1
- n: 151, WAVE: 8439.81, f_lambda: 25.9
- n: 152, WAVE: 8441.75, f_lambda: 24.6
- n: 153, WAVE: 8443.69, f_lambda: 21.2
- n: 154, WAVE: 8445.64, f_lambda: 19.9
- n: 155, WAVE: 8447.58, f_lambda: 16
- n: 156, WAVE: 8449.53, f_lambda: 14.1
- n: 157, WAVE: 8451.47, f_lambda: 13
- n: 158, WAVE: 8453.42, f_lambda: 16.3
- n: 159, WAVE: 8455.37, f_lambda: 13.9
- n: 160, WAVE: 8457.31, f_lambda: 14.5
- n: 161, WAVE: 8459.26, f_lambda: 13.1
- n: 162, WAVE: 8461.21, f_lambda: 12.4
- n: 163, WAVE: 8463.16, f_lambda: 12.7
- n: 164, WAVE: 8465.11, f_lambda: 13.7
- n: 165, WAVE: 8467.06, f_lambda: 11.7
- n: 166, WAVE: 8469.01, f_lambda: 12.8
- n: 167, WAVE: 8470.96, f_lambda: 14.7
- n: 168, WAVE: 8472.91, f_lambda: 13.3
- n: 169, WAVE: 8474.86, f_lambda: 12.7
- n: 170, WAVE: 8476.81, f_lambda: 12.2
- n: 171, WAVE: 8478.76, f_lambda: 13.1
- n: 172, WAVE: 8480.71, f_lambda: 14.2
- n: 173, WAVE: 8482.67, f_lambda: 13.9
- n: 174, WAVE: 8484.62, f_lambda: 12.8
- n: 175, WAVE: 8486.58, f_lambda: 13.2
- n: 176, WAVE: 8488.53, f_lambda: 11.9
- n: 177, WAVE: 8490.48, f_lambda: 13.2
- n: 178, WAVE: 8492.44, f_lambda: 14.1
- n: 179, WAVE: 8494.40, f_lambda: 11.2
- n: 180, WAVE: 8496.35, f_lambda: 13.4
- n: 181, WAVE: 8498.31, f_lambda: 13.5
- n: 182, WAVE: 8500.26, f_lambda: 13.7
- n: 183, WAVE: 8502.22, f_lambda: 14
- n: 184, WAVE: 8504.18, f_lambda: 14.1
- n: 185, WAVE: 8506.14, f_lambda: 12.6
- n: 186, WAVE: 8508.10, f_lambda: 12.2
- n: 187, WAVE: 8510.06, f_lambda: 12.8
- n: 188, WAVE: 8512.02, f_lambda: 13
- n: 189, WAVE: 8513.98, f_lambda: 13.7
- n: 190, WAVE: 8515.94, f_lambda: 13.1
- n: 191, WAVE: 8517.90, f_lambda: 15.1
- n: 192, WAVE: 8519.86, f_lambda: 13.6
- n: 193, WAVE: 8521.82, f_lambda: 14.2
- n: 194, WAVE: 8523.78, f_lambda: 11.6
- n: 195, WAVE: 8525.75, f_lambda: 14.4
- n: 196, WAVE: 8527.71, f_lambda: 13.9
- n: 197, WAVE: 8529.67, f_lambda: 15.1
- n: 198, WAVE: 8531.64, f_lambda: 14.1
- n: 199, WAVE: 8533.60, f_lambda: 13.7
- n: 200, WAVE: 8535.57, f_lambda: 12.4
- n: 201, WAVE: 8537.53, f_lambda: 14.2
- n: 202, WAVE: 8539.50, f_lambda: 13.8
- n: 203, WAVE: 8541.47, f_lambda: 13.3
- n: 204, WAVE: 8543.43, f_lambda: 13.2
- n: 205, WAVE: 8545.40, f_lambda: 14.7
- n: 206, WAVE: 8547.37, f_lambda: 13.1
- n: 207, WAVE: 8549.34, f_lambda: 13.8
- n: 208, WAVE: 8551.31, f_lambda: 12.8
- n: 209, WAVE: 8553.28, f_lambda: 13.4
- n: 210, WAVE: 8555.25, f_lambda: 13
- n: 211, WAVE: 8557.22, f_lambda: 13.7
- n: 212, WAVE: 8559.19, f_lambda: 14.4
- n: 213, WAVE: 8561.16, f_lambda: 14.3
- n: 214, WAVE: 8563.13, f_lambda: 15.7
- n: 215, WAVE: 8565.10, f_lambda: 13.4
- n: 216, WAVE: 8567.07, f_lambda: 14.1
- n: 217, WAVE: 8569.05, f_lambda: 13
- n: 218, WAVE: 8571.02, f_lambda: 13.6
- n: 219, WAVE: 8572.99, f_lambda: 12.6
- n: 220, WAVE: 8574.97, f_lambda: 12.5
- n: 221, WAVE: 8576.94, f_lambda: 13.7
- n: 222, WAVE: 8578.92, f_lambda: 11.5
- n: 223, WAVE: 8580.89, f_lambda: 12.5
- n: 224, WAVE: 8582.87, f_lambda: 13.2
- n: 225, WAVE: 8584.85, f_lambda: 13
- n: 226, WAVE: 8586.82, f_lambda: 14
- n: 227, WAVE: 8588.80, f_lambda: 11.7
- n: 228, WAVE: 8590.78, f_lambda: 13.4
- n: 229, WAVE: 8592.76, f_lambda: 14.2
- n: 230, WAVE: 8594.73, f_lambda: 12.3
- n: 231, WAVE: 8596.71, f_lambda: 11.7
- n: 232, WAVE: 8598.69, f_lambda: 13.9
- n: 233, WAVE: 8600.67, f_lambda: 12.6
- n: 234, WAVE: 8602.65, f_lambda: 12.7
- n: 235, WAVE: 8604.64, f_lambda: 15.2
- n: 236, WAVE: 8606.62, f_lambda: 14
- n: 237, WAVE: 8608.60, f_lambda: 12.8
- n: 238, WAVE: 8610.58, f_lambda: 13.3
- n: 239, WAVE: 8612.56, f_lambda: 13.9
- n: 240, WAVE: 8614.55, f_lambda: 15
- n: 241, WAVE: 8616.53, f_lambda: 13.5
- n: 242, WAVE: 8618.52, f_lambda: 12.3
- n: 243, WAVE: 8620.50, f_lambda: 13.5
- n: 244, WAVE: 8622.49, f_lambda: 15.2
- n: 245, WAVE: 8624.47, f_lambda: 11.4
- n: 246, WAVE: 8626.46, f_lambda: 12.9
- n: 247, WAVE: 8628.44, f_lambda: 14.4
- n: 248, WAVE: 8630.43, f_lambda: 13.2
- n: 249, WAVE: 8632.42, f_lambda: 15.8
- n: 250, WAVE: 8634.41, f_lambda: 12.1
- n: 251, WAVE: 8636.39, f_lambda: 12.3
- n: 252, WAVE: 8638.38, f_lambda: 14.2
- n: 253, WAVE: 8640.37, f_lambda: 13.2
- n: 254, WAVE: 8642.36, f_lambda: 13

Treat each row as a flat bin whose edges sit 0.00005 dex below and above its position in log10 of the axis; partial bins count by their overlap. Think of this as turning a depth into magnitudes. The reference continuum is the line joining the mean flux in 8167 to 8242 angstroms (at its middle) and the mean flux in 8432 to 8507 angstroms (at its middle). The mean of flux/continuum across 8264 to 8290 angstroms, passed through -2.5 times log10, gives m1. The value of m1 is 0.46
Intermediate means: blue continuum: 23.9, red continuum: 14.7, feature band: 14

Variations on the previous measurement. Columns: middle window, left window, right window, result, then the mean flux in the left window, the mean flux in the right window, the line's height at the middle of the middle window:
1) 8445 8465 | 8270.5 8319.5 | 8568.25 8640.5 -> -0.08 mag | 13.6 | 13.3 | 13.4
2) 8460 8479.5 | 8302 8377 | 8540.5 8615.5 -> 0.05 mag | 13.7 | 13.4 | 13.5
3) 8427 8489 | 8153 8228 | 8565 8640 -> -0.07 mag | 16.4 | 13.3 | 14.4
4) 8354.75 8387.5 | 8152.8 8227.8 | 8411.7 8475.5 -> 0.25 mag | 16.2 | 17.5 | 17.2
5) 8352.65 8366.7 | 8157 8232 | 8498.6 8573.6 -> 0.24 mag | 21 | 13.6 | 17.4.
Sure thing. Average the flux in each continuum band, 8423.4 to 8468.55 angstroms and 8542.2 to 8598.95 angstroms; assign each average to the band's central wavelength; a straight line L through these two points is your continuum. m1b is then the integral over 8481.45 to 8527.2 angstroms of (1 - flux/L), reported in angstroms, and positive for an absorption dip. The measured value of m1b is 6.3 angstroms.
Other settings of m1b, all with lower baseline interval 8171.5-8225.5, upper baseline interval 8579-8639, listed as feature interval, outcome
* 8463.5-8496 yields 2.05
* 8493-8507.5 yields 0.64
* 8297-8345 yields 3.88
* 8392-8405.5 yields 0.36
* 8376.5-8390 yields 1.29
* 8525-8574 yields -0.55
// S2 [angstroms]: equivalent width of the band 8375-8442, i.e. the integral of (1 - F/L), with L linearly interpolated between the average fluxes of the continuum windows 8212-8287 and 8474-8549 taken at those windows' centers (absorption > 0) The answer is 6.2 angstroms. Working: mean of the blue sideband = 26.7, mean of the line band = 16.7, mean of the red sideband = 13.4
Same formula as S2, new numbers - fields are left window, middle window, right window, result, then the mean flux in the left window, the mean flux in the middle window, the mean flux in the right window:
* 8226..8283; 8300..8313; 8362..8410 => 6.1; 29.8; 12.4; 13.7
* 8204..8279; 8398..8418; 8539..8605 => 6.1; 27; 14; 13.3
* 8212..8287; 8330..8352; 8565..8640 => 8.9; 26.7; 13.8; 13.3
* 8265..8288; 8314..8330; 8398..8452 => 1.6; 14.1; 13.9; 18.3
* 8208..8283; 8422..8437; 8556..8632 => -0.4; 27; 20.4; 13.4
